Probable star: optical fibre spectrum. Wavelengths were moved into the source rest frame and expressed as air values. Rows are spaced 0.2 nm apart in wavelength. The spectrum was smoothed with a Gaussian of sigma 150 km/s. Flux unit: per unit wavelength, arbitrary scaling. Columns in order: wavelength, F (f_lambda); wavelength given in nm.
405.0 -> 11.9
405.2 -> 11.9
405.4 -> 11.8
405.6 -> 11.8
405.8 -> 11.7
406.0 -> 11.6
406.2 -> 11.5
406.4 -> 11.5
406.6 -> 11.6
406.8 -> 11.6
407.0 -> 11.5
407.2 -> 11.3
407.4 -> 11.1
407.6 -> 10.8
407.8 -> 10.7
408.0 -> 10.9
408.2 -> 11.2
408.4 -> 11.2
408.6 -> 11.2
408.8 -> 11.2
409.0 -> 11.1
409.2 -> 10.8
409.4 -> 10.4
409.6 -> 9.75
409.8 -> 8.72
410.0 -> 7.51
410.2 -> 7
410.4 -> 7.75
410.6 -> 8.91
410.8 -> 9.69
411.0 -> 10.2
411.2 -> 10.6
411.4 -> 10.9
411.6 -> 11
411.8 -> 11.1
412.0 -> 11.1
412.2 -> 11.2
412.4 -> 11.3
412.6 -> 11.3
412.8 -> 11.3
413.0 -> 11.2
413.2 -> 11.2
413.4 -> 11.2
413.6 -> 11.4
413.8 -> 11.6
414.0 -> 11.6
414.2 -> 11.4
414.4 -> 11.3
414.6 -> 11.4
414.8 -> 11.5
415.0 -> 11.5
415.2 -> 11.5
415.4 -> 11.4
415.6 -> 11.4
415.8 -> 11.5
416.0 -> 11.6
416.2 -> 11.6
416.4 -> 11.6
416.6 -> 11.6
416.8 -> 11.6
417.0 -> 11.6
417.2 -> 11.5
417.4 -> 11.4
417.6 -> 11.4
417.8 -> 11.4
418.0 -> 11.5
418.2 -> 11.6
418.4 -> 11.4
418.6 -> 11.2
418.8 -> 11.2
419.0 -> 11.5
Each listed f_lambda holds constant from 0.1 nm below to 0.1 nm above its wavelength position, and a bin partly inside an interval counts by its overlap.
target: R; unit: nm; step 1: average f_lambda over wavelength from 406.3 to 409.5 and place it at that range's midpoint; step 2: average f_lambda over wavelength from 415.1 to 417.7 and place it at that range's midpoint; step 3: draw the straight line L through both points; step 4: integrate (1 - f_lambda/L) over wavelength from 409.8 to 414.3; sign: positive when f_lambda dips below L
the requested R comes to 0.35 nm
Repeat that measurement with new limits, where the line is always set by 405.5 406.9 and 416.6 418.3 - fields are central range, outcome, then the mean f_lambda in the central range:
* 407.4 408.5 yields 0.059 nm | 11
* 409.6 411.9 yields 0.429 nm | 9.41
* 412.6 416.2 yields 0.038 nm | 11.4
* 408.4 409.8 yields 0.116 nm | 10.6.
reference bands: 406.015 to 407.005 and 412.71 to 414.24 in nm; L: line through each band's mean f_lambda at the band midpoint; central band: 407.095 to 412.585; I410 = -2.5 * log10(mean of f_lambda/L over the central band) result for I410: 0.11 mag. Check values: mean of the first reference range 11.5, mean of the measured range 10.3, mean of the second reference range 11.4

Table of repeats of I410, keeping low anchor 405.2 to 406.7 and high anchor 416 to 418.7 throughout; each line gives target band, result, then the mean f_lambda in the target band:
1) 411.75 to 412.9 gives 0.03 mag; 11.2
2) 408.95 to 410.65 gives 0.27 mag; 9.05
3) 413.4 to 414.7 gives 0.01 mag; 11.4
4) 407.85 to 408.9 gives 0.05 mag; 11.1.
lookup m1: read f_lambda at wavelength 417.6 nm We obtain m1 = 11.4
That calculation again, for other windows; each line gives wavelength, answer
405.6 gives 11.8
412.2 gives 11.2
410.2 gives 7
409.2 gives 10.8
